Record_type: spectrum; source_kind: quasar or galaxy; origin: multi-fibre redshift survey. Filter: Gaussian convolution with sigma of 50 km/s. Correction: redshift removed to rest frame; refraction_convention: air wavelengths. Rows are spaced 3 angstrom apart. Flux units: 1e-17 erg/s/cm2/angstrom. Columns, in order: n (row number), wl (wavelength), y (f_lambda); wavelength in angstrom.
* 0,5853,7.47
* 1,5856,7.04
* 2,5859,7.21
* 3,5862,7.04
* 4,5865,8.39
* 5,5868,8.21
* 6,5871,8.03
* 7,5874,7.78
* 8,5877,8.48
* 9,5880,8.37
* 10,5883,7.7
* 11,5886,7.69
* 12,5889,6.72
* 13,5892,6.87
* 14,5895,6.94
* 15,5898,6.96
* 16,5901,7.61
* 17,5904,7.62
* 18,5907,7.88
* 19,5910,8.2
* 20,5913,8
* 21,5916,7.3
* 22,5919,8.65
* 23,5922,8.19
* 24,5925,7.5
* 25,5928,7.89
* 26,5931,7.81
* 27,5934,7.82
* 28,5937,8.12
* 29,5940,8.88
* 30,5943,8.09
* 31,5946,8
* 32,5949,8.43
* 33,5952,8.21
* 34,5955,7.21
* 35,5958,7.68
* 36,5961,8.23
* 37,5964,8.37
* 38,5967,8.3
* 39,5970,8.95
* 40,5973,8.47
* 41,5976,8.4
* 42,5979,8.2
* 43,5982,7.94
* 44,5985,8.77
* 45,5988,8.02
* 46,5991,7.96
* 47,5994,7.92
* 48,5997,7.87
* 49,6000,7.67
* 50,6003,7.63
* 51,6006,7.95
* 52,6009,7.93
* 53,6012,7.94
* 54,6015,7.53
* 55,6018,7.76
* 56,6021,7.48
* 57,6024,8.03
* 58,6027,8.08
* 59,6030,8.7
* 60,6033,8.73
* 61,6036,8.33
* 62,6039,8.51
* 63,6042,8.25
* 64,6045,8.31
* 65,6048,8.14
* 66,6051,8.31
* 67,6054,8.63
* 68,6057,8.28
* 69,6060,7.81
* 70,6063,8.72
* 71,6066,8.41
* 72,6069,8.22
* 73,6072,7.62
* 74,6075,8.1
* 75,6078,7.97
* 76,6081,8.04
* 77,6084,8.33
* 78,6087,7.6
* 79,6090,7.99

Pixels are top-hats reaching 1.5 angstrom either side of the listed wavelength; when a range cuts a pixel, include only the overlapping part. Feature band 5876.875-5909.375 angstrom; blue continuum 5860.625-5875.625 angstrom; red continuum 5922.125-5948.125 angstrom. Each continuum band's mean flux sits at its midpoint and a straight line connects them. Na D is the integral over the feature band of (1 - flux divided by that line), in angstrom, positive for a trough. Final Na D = 1.8 angstrom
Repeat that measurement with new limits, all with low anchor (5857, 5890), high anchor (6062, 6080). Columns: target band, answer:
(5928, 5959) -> -0.4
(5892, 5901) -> 0.9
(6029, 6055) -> -1.0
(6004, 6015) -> 0.2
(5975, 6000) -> -0.3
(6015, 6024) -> 0.4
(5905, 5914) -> -0.2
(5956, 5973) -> -0.7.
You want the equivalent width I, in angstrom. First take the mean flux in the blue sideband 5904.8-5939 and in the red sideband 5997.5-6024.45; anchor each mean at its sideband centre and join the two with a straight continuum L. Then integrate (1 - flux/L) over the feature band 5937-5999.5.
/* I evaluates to -2.6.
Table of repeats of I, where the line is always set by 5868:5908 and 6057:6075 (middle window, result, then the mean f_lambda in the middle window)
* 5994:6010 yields 0.3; 7.82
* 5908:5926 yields -0.7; 7.98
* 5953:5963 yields 0.1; 7.77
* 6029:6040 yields -0.7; 8.56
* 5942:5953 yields -0.6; 8.19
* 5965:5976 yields -0.9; 8.54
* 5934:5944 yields -0.7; 8.3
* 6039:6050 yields -0.2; 8.27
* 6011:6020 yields 0.3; 7.72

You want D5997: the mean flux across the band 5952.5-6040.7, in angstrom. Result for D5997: 8.09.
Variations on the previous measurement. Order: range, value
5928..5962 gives 8.03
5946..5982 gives 8.2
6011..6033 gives 7.99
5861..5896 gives 7.7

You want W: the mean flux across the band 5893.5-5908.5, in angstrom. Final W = 7.4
